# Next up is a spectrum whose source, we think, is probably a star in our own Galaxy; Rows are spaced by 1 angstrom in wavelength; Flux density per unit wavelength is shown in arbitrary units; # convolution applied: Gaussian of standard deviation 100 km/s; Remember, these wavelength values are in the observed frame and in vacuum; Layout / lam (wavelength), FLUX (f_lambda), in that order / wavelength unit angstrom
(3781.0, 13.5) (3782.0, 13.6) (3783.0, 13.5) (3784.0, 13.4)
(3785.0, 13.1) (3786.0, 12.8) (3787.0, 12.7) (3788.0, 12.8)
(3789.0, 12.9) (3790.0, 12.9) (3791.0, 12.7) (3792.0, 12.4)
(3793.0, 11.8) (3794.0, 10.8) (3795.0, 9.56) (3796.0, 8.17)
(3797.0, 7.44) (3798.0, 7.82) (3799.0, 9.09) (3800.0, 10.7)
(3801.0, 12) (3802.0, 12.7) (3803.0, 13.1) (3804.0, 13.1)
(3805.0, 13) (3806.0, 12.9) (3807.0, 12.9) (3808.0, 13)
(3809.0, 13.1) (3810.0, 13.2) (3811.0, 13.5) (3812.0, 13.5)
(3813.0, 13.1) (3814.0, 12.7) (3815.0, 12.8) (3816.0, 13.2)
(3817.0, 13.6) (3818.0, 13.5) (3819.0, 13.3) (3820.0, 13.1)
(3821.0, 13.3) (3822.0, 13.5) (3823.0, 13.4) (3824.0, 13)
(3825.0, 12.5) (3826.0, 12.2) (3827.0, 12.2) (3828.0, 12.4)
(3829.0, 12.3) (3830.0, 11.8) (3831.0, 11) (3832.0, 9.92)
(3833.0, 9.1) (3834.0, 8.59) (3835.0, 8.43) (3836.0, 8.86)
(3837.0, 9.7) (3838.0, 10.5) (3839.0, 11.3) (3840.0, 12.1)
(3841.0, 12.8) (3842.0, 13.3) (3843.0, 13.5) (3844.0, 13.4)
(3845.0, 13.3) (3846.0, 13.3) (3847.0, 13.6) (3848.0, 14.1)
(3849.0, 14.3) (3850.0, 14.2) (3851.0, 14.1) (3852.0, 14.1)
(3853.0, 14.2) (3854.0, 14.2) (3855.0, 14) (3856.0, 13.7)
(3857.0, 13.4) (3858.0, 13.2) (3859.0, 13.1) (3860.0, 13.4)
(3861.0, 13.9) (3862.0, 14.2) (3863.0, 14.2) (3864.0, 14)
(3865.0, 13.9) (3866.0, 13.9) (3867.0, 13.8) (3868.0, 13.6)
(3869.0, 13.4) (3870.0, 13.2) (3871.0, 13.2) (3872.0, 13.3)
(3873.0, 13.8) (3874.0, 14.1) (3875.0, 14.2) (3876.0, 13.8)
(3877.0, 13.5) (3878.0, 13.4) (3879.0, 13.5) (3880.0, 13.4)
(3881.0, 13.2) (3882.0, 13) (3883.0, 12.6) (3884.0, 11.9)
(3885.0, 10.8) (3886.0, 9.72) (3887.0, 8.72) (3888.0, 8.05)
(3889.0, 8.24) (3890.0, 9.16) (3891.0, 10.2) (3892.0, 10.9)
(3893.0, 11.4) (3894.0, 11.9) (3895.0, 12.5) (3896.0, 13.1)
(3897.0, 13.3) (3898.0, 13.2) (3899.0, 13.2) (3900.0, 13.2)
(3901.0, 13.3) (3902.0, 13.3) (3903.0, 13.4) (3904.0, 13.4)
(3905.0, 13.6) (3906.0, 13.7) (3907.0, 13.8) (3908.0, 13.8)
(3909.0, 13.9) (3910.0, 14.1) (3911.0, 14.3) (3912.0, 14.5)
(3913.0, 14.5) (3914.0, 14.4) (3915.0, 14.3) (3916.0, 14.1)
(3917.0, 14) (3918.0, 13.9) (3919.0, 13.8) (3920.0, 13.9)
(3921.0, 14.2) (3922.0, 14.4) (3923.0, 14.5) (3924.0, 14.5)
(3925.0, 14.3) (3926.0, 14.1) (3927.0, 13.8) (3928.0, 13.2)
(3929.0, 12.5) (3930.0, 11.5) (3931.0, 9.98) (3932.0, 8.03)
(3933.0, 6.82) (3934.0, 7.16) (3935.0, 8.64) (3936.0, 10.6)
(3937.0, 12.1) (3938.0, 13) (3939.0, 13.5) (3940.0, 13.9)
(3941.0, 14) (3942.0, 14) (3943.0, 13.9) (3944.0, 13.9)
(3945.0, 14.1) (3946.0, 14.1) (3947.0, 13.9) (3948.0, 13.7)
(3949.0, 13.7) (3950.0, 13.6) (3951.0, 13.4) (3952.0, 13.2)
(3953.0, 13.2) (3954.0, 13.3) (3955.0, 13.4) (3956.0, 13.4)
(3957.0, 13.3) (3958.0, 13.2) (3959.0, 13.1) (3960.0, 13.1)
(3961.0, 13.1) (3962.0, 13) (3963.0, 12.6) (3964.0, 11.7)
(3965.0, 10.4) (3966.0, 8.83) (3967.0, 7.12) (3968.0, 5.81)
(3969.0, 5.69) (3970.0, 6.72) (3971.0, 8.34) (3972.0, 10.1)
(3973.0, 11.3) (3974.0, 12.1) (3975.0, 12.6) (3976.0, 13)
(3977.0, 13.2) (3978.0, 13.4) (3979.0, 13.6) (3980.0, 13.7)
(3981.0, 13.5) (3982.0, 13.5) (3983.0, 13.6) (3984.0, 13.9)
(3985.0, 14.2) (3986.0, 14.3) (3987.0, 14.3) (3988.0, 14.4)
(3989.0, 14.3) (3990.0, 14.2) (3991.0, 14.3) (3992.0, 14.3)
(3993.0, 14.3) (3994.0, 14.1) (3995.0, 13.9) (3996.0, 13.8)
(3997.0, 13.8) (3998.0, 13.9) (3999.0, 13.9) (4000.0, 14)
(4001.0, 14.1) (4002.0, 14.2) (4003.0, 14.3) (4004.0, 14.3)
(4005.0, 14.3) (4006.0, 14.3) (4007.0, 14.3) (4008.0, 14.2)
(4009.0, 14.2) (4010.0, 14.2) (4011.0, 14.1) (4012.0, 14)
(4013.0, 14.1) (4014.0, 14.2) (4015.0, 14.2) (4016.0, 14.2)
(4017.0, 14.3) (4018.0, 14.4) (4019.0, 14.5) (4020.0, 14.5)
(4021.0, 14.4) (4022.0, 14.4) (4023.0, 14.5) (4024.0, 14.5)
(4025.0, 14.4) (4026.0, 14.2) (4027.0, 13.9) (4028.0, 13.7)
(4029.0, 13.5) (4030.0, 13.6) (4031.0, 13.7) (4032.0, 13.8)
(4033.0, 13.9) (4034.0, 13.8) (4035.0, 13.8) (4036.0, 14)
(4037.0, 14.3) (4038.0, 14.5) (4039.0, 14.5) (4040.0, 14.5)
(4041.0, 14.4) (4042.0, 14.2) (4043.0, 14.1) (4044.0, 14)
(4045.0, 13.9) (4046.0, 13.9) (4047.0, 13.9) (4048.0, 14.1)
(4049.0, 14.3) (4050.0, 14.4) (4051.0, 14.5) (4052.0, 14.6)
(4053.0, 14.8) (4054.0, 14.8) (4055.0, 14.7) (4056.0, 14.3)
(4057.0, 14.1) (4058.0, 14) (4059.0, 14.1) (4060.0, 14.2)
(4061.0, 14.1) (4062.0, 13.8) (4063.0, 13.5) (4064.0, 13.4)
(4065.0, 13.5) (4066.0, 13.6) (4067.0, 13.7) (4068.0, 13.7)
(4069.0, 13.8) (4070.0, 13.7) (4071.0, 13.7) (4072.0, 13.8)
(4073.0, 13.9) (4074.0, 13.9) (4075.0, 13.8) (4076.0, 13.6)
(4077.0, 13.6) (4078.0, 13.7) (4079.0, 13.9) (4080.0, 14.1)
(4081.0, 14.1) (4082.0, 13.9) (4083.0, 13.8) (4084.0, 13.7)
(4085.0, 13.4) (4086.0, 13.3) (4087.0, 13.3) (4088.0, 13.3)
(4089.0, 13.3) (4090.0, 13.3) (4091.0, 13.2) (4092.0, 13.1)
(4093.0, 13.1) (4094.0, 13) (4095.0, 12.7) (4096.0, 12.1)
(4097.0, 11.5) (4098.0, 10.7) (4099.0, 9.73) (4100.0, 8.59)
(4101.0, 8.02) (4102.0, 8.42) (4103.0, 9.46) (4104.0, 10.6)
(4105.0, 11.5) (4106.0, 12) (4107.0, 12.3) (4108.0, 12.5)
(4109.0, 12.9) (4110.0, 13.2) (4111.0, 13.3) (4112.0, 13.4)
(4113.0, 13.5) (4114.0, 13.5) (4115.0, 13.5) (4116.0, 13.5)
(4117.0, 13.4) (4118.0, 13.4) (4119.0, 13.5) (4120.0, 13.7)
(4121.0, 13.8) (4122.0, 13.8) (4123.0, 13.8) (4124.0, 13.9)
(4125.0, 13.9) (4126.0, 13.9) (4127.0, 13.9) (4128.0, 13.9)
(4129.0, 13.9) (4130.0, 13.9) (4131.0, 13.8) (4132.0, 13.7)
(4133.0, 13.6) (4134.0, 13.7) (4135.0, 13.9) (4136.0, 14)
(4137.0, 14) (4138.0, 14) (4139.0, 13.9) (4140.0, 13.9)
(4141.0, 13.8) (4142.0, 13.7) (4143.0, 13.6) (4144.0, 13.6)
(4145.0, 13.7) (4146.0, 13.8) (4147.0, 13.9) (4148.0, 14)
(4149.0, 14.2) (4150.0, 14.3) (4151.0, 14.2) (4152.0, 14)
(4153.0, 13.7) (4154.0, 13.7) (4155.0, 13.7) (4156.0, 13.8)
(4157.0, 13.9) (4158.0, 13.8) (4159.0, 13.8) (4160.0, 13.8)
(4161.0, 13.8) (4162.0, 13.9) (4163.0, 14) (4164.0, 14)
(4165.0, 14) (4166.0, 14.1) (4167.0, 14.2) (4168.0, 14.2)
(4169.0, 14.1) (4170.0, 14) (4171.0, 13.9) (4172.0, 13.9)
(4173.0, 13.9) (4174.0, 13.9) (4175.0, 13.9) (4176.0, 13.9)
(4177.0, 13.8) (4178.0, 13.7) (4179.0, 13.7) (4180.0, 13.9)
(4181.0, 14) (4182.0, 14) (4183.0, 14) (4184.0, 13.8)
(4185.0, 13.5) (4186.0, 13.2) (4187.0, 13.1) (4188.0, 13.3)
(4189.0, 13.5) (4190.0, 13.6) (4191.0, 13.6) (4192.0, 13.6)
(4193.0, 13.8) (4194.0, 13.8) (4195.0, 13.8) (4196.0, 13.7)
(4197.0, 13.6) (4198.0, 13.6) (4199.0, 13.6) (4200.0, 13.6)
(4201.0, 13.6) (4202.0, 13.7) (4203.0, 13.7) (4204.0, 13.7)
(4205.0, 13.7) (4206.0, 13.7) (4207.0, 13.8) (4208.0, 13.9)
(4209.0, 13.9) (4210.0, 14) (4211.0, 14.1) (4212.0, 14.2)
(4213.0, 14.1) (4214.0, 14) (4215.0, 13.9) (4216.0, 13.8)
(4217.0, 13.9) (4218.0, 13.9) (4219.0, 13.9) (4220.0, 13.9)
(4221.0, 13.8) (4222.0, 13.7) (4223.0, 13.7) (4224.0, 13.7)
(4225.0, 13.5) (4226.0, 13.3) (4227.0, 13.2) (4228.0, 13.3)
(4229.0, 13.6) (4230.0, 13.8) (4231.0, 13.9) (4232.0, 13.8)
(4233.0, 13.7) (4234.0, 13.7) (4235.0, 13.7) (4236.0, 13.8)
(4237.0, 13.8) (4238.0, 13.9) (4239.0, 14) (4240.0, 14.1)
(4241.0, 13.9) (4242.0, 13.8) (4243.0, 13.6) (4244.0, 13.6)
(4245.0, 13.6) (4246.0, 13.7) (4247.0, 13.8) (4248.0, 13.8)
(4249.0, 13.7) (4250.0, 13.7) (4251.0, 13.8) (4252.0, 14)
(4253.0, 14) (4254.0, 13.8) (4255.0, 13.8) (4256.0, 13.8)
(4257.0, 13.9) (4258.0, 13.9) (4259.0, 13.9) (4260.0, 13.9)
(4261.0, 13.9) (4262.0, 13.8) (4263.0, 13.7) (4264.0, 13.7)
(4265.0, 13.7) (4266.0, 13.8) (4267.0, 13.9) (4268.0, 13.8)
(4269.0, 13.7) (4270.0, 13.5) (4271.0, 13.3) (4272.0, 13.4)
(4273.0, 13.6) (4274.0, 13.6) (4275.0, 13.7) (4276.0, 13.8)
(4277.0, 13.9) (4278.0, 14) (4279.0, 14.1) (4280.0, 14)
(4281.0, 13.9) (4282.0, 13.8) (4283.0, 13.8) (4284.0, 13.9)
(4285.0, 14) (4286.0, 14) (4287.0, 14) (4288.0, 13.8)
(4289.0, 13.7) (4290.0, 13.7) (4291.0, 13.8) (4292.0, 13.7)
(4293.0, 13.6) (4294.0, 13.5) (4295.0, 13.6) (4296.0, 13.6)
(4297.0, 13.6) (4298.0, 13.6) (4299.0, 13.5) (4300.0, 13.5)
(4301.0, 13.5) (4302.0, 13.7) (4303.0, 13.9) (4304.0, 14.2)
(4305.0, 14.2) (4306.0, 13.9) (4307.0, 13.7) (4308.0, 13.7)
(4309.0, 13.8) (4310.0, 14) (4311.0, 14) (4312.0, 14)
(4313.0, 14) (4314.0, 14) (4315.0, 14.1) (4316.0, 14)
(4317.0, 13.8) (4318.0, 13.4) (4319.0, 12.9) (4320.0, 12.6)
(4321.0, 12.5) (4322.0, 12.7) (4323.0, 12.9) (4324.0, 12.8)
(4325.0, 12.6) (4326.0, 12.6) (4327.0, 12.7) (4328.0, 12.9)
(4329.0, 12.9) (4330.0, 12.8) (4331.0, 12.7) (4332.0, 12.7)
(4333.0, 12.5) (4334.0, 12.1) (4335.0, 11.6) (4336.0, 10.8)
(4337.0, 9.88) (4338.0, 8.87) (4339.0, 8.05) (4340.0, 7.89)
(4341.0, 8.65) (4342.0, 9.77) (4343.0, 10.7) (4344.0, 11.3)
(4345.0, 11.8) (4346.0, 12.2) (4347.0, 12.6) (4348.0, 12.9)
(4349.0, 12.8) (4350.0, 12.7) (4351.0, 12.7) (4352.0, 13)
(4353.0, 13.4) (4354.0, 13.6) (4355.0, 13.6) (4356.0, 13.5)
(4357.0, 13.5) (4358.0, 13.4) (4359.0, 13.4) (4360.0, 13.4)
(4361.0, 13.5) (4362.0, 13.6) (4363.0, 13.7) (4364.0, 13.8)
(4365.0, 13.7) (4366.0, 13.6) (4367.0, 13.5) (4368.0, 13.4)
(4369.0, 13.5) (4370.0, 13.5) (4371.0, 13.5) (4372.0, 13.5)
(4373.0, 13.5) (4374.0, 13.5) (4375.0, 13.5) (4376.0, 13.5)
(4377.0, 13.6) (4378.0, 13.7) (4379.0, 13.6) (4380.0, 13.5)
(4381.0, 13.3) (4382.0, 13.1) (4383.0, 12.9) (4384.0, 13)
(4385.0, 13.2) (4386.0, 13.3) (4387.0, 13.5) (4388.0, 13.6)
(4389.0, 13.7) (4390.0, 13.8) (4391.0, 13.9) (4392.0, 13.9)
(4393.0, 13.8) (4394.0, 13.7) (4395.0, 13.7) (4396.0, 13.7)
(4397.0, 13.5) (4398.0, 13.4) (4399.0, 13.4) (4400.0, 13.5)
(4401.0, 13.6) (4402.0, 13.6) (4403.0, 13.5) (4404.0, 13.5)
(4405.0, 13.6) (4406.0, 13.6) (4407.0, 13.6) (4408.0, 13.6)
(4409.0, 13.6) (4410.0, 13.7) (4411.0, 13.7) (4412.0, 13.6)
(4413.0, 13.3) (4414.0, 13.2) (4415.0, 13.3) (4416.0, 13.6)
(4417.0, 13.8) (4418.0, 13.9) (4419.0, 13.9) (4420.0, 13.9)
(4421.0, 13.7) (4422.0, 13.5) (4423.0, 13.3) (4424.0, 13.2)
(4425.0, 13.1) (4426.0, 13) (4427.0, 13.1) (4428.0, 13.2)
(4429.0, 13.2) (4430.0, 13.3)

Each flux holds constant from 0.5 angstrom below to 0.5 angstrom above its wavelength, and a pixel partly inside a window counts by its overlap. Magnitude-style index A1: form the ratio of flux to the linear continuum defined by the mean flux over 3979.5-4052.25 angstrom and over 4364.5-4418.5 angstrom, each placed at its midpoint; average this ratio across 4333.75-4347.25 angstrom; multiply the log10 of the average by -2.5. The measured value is 0.30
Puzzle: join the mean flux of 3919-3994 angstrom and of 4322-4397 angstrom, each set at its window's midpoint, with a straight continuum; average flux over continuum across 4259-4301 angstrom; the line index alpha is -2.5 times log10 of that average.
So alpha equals -0.08 mag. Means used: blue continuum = 12.5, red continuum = 12.8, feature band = 13.7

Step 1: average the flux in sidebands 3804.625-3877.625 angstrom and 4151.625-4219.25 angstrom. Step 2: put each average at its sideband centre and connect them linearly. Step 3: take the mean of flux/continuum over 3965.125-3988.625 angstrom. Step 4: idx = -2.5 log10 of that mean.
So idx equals 0.15 mag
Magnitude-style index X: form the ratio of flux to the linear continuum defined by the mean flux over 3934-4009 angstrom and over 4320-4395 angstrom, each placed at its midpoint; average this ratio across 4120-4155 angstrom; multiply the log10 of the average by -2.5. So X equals -0.09 mag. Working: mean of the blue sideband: 12.9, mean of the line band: 13.9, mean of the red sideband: 12.8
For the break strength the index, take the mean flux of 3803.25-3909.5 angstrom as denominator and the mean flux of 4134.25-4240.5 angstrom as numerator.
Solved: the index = 1.1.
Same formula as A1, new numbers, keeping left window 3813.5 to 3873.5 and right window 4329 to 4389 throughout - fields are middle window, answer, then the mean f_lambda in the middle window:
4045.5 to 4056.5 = -0.13 mag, 14.4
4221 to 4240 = -0.08 mag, 13.7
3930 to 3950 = 0.06 mag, 12.1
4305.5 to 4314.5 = -0.10 mag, 13.9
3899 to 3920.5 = -0.08 mag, 13.9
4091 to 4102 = 0.14 mag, 11.2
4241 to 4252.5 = -0.09 mag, 13.7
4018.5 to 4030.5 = -0.11 mag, 14.2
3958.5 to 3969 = 0.20 mag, 10.6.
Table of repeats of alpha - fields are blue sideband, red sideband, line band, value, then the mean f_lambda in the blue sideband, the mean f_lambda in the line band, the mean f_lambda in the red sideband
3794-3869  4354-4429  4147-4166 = -0.07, 12.5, 13.9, 13.5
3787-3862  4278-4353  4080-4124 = 0.01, 12.4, 12.6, 12.9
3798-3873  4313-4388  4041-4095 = -0.09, 12.7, 13.8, 12.7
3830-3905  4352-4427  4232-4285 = -0.04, 12.6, 13.8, 13.5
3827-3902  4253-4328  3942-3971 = 0.06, 12.5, 12.1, 13.7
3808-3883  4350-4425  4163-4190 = -0.04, 12.9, 13.8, 13.5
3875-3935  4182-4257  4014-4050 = -0.09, 12.6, 14.1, 13.7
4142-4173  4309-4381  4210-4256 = -0.03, 13.9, 13.8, 12.8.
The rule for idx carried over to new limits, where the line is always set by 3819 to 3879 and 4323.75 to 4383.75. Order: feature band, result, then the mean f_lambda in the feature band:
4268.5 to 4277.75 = -0.08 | 13.6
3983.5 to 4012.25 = -0.11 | 14.2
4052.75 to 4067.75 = -0.10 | 14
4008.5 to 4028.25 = -0.12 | 14.3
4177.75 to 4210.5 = -0.08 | 13.7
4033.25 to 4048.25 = -0.11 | 14.1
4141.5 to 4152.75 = -0.10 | 13.9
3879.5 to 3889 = 0.16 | 11.1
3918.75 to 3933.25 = 0.01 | 12.7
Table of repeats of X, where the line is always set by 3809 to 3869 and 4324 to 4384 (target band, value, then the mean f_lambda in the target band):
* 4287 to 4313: -0.094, 13.8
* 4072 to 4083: -0.092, 13.8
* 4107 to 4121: -0.051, 13.3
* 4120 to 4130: -0.095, 13.9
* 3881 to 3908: 0.073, 12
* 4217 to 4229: -0.081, 13.6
